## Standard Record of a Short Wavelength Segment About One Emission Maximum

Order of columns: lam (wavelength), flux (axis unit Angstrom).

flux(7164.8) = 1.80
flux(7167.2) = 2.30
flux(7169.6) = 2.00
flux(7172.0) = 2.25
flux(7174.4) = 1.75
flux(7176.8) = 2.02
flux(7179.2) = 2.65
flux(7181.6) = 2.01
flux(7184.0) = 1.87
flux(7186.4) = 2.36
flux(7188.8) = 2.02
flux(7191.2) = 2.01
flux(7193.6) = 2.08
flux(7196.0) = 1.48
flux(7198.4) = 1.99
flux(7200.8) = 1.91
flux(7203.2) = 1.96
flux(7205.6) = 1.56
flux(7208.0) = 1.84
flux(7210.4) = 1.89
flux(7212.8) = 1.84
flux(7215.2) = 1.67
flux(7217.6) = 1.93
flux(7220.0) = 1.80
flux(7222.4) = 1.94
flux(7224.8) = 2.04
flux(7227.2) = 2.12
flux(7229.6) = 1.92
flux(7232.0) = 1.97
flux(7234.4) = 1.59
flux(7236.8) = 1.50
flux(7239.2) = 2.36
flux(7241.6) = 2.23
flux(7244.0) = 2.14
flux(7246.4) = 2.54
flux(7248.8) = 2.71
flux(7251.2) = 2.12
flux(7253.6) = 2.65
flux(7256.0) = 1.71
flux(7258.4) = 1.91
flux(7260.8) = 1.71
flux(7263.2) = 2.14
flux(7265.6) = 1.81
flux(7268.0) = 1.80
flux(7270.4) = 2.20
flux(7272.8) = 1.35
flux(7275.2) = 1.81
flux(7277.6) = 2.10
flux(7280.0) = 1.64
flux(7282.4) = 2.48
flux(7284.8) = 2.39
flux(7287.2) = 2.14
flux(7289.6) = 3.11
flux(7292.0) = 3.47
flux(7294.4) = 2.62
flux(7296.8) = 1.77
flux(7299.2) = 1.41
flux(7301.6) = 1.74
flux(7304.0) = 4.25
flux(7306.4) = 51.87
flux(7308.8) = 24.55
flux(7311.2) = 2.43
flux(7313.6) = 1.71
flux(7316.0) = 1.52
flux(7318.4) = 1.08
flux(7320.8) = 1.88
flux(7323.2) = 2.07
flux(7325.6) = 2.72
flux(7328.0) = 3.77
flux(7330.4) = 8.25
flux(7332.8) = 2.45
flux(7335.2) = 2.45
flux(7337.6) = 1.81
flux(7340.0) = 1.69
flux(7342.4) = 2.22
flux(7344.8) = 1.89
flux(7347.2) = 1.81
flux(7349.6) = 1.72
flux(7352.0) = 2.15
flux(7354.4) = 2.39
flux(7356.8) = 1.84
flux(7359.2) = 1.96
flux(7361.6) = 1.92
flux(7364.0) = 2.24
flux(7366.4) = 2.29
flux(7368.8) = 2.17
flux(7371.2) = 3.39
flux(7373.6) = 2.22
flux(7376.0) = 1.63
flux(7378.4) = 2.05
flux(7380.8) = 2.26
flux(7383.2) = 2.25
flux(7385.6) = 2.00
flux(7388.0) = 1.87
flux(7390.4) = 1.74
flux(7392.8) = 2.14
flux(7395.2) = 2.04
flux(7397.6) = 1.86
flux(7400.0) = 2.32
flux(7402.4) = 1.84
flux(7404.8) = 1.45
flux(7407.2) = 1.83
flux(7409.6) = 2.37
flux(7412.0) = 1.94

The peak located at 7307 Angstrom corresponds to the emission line H-alpha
